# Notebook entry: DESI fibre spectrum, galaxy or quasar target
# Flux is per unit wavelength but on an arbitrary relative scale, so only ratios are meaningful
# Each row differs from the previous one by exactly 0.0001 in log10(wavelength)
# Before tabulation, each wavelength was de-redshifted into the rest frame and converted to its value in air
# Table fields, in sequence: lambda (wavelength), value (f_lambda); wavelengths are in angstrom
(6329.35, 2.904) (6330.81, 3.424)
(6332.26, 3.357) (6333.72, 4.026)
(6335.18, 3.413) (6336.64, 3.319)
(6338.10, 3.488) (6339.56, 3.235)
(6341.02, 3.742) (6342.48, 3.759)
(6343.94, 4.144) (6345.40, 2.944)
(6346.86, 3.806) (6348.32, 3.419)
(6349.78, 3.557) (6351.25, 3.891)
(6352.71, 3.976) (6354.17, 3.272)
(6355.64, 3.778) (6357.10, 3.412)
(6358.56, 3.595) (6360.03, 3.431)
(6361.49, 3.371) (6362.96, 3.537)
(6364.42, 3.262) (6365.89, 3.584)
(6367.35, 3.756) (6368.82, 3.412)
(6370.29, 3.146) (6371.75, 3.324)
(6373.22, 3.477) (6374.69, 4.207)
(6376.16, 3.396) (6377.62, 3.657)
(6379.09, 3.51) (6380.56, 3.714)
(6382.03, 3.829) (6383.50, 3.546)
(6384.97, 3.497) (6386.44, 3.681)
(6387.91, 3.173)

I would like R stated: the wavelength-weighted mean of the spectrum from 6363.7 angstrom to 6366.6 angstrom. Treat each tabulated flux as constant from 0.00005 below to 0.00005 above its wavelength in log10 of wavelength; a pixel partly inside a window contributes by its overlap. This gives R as 3.42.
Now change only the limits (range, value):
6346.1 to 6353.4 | 3.72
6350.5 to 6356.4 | 3.72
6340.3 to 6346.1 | 3.65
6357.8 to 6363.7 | 3.48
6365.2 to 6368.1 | 3.67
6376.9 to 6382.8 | 3.67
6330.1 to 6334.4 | 3.6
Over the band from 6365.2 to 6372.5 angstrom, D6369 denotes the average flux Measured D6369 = 3.45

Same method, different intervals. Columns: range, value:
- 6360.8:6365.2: 3.39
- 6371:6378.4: 3.61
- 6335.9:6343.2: 3.51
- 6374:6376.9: 3.8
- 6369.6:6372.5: 3.24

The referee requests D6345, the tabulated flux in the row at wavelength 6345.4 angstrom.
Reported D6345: 2.944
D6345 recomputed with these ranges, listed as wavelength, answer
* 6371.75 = 3.324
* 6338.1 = 3.488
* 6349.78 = 3.557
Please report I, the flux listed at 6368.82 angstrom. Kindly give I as 3.412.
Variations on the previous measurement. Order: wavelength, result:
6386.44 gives 3.681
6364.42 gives 3.262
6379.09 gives 3.51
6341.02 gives 3.742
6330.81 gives 3.424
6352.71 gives 3.976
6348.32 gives 3.419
